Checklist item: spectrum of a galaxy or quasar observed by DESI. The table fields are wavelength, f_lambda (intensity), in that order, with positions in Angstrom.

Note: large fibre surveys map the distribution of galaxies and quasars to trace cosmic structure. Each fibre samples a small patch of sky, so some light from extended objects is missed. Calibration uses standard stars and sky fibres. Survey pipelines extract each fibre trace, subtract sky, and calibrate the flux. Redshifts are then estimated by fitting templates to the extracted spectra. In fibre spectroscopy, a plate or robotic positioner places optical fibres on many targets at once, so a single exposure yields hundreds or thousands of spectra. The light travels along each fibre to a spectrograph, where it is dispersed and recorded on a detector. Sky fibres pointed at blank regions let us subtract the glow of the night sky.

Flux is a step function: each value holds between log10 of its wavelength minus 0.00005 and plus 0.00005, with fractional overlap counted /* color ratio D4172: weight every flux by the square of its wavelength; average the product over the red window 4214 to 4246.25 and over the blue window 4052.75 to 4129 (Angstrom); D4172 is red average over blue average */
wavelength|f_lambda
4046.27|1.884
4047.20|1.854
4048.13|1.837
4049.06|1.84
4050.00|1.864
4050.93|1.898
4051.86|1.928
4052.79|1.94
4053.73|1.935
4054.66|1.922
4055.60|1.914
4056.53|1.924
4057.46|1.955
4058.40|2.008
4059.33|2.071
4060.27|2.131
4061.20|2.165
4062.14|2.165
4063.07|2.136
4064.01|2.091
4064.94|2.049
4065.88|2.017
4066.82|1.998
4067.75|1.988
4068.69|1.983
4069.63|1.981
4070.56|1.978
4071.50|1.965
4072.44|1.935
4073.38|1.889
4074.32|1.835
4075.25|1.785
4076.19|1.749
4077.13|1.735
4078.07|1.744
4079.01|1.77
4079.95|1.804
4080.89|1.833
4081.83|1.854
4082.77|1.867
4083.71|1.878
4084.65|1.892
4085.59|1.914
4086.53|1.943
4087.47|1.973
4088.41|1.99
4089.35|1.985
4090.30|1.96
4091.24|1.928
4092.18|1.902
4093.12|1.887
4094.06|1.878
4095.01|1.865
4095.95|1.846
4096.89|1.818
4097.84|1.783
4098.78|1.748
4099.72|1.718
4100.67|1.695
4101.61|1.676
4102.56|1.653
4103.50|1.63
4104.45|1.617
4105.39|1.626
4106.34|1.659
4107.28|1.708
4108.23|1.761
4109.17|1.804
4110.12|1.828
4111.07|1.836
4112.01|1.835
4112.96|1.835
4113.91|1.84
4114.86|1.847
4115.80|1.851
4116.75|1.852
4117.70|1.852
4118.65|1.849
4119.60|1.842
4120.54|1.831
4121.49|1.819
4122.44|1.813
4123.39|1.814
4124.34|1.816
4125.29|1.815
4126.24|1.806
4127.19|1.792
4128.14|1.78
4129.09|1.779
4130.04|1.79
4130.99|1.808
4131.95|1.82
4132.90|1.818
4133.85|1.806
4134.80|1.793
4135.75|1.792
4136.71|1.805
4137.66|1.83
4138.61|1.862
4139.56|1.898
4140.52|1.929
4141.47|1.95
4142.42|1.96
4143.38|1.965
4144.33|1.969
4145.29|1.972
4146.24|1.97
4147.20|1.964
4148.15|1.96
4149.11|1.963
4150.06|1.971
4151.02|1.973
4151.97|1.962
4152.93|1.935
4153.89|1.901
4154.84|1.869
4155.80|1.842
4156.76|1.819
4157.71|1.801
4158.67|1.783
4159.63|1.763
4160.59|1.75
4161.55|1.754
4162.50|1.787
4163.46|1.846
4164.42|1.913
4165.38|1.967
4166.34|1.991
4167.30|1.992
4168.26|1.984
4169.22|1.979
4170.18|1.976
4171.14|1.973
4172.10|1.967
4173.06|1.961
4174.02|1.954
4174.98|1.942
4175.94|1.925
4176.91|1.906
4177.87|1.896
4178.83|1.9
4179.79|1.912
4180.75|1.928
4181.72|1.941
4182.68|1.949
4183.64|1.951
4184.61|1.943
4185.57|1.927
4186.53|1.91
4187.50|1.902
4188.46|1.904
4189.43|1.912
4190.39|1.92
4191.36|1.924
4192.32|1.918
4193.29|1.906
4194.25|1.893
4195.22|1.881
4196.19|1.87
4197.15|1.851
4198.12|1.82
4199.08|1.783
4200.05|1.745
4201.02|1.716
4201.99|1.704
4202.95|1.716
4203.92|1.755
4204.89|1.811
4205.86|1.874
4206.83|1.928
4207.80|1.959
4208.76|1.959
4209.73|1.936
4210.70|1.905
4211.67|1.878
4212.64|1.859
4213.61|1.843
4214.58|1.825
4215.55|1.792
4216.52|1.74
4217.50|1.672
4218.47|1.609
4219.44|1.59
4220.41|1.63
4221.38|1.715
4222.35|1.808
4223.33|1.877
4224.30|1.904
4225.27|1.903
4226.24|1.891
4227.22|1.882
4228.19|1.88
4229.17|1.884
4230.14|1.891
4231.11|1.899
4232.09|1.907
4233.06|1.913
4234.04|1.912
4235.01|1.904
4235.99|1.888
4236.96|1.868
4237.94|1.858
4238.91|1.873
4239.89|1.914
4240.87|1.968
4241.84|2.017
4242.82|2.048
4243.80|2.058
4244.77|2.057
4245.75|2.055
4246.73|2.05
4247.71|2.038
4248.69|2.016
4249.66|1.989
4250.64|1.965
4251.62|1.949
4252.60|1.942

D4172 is 1.07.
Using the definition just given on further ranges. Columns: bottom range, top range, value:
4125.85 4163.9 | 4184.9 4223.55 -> 1.01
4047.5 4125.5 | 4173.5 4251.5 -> 1.07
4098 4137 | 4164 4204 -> 1.10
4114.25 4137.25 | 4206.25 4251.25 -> 1.09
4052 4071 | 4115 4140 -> 0.93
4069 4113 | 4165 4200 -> 1.10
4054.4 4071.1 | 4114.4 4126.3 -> 0.93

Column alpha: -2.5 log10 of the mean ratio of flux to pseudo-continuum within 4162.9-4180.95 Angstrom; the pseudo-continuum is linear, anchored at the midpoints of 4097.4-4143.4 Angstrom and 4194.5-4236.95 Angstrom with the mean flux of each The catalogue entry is -0.07 mag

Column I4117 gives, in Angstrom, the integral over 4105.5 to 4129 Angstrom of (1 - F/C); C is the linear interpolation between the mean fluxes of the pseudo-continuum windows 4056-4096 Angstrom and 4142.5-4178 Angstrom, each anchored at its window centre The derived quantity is 1.4 Angstrom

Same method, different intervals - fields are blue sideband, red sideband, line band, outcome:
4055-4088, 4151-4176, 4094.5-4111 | 1.6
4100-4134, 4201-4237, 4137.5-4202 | -3.4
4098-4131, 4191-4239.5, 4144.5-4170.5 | -1.4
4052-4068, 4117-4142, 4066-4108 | 2.4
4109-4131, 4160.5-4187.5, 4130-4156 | -0.4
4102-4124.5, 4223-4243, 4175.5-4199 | -0.6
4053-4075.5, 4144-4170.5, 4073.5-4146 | 4.6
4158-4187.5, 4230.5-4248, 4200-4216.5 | 0.8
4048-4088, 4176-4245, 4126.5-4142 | 0.6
